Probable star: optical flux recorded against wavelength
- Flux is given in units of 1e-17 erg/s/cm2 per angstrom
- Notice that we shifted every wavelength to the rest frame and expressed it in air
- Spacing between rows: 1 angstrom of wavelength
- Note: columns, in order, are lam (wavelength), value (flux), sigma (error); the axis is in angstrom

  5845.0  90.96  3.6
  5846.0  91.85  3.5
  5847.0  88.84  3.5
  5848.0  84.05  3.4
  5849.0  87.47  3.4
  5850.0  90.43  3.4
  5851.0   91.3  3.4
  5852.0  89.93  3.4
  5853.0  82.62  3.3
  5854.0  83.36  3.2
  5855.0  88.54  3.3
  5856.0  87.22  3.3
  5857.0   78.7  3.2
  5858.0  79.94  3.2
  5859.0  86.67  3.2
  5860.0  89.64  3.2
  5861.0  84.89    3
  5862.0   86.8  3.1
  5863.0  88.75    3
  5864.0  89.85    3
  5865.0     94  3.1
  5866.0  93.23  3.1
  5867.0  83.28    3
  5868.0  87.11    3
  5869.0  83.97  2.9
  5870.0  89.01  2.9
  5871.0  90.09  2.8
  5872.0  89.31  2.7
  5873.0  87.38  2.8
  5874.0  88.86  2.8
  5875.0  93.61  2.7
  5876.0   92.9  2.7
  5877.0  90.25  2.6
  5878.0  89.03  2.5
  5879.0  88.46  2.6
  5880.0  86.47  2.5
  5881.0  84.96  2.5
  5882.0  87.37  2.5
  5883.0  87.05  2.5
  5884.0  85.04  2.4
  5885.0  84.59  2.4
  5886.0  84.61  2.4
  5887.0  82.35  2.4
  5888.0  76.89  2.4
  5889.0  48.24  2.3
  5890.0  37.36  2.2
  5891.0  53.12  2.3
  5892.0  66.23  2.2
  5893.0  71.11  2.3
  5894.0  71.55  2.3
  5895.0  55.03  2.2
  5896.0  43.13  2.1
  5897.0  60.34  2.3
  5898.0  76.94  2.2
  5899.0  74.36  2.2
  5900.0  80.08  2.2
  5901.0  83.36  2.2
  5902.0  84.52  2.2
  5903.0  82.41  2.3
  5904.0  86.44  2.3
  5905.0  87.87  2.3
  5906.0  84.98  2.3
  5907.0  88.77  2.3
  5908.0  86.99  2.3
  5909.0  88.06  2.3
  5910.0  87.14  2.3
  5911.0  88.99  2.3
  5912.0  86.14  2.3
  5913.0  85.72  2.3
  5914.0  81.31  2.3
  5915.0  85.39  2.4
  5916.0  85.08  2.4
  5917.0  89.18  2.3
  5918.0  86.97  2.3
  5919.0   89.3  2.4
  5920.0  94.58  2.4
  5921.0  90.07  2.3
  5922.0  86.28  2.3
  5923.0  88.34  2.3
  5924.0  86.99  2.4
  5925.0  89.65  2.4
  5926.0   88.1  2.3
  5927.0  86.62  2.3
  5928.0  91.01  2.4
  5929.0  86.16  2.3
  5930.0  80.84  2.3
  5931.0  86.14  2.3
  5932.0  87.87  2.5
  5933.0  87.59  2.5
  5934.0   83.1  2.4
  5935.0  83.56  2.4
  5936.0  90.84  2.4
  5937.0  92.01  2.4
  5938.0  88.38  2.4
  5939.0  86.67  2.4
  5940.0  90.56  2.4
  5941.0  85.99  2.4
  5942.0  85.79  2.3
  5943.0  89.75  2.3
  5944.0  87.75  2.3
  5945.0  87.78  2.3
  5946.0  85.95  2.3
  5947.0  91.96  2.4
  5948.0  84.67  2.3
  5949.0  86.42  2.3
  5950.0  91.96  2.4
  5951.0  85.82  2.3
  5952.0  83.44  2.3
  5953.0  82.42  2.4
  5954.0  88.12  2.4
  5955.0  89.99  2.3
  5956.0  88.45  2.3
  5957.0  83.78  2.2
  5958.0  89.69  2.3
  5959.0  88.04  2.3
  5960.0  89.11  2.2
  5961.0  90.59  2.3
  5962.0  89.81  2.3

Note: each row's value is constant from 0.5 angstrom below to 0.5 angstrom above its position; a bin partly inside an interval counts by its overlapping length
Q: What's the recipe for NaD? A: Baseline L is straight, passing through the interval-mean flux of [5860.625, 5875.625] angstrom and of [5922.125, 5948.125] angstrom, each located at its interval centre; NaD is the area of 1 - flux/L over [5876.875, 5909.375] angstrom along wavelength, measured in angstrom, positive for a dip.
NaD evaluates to 4.3 angstrom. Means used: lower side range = 88.7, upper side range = 87.5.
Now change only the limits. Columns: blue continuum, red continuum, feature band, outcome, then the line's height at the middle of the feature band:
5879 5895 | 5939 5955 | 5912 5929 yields -1.3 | 81.3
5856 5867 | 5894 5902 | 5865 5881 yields -1.5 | 81.3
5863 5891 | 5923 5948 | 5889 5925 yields 2.9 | 85.7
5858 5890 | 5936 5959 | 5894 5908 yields 1.6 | 86.3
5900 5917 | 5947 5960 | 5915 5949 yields -0.5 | 86.5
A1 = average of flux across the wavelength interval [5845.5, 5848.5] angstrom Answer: 88.2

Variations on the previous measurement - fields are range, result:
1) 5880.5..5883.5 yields 86.5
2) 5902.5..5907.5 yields 86.1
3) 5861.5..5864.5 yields 88.5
